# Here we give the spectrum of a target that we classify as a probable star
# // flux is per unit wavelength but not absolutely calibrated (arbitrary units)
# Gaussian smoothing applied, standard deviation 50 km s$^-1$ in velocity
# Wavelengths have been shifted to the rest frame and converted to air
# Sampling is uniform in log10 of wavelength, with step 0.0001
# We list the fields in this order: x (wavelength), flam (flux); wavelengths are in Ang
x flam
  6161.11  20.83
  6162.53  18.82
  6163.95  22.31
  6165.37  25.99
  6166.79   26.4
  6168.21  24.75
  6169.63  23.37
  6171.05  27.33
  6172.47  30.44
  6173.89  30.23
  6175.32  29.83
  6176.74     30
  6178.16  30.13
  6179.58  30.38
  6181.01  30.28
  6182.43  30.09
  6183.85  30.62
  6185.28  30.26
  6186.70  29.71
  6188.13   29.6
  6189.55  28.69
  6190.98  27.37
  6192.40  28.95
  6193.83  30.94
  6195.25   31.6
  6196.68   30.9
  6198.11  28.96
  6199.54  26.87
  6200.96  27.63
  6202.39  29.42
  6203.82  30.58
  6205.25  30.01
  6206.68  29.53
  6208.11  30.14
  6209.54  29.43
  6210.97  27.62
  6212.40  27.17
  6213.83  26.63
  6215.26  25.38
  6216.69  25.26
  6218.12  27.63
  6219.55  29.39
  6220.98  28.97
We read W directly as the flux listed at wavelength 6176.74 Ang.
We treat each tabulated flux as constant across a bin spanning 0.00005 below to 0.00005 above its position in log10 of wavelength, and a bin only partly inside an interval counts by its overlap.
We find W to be 30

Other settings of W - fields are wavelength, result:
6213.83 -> 26.63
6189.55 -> 28.69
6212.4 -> 27.17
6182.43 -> 30.09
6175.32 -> 29.83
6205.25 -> 30.01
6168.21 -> 24.75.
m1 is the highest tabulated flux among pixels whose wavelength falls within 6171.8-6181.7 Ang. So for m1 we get 30.44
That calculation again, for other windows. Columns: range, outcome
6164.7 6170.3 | 26.4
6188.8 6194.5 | 30.94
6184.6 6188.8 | 30.26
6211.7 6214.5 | 27.17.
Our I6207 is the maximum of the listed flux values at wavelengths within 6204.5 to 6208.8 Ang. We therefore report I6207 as 30.14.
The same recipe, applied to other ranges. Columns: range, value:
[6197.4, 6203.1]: 29.42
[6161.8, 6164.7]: 22.31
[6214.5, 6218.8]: 27.63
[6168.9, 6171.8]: 27.33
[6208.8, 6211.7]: 29.43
